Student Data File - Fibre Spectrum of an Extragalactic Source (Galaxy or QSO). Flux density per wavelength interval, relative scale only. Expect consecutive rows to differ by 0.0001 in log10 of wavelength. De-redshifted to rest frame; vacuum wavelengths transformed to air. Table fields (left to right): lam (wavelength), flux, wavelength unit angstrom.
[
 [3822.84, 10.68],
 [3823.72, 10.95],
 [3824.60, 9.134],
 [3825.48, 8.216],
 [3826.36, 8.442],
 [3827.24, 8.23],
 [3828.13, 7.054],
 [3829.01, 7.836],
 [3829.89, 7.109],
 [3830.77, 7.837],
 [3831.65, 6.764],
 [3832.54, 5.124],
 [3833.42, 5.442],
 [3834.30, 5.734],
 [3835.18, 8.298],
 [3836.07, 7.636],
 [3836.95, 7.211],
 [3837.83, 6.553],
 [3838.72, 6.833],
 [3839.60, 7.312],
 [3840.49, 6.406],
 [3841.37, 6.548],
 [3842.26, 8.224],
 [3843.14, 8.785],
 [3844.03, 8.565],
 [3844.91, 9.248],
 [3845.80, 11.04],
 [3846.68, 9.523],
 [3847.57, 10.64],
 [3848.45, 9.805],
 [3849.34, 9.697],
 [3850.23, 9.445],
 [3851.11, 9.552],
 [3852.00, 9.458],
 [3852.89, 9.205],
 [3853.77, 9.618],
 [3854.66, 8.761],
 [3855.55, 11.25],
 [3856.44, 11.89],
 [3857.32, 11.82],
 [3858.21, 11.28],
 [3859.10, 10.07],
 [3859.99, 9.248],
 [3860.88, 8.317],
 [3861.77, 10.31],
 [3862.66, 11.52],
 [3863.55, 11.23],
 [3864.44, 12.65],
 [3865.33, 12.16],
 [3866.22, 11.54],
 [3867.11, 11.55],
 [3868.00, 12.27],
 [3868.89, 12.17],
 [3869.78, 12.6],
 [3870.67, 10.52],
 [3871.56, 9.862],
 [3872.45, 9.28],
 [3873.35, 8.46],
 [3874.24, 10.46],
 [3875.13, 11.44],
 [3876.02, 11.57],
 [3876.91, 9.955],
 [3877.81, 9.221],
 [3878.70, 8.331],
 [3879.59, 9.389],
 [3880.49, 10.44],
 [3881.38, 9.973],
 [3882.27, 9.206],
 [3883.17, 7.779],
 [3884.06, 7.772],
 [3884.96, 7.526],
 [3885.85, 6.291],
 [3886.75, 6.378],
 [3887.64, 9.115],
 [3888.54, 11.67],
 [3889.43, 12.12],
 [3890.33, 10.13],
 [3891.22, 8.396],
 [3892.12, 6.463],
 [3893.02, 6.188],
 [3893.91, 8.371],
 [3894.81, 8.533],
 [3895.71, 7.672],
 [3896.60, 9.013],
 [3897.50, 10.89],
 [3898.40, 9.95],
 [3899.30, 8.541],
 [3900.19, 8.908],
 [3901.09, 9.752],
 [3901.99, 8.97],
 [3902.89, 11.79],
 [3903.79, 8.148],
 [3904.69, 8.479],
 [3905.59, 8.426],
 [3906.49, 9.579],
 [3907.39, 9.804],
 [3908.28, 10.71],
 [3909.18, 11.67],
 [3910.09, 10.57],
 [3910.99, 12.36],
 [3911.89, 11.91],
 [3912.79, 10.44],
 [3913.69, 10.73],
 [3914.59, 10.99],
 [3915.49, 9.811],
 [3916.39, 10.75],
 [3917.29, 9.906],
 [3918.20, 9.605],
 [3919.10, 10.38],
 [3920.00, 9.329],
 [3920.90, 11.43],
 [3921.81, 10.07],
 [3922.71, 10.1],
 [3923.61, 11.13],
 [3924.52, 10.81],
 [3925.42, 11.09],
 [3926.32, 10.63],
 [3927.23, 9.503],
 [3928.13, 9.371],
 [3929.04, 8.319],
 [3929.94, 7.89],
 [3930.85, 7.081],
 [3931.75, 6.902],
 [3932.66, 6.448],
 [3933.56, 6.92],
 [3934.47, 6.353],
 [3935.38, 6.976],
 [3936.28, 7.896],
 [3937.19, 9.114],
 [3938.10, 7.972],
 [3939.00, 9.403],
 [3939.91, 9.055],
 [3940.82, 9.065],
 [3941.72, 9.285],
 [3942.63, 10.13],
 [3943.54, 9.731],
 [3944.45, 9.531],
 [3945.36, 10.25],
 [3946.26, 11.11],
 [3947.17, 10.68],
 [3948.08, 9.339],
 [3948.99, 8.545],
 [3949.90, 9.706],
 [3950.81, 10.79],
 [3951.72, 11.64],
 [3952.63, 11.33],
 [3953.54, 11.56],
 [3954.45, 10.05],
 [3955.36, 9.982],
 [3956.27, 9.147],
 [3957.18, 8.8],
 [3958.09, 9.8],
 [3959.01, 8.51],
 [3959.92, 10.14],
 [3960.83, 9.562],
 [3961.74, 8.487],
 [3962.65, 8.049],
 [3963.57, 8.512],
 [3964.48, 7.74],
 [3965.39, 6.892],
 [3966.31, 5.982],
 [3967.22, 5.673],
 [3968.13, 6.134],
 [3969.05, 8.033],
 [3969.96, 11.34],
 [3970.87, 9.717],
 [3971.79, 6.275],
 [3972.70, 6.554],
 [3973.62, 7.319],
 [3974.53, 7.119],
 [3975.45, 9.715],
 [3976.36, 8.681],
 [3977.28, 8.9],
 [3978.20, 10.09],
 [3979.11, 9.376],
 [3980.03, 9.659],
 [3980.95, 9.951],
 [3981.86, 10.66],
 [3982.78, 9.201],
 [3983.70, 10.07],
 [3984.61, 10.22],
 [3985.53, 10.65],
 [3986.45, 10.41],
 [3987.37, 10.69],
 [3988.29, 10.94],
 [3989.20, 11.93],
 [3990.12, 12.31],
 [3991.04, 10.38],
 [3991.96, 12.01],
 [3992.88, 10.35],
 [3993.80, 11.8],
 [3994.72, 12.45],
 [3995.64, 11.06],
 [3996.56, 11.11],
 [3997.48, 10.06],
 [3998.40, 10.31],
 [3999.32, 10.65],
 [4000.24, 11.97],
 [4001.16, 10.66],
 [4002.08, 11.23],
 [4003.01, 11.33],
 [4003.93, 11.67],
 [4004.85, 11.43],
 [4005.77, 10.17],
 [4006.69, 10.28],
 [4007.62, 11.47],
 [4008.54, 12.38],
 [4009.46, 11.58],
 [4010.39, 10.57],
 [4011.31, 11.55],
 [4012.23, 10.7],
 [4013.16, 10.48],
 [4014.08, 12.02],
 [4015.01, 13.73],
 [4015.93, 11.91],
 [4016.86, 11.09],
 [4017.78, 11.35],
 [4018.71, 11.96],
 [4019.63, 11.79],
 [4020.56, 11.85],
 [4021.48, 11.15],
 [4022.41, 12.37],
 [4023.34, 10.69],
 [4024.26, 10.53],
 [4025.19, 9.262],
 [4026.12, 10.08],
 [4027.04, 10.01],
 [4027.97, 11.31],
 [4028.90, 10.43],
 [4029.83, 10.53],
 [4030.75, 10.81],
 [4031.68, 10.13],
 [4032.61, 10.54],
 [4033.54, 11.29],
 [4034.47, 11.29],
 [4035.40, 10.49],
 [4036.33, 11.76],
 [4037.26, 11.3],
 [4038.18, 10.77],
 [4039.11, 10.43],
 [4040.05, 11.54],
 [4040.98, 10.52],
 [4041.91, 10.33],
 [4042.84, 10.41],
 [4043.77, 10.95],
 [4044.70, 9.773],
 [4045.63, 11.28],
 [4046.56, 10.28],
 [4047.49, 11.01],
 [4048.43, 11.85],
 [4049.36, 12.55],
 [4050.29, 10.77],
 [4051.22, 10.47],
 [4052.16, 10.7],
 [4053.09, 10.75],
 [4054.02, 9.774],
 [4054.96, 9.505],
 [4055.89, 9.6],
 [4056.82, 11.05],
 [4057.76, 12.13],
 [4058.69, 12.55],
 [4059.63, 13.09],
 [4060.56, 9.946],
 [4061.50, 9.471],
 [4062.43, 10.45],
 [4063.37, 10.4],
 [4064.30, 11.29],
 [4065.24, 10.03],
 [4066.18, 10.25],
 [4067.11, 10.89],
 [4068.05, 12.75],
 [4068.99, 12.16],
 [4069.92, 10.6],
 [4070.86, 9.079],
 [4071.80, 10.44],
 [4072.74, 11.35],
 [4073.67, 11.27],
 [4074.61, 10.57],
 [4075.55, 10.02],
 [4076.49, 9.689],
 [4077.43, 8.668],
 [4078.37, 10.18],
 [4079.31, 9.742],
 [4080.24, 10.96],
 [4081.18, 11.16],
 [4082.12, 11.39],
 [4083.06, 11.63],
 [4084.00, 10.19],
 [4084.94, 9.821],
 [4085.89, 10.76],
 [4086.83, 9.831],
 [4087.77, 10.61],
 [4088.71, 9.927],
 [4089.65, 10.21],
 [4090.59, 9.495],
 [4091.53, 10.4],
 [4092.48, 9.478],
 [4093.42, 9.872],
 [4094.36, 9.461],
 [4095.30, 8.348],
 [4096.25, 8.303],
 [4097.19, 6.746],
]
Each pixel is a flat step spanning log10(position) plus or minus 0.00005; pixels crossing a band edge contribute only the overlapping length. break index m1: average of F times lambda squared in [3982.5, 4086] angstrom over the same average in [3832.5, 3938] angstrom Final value 1.2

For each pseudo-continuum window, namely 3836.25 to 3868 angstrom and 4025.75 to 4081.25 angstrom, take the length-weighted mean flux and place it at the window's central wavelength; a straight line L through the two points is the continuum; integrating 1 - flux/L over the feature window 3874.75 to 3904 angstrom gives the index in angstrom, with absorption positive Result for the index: 2.3 angstrom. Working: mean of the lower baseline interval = 9.66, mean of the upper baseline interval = 10.7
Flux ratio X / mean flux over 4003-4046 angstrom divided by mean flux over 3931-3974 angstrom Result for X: 1.26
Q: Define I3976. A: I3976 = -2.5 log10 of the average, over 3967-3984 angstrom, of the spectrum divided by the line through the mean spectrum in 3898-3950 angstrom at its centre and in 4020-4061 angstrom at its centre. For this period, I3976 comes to 0.17 mag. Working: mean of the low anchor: 9.54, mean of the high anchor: 10.9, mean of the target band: 8.68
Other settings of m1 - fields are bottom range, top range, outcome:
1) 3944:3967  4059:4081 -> 1.19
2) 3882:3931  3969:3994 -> 1.07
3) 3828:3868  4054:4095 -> 1.29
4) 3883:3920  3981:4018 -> 1.24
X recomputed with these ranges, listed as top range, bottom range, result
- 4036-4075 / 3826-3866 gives 1.22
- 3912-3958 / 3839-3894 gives 0.99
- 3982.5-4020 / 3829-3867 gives 1.23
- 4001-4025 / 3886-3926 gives 1.16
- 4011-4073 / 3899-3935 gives 1.14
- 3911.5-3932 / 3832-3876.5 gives 1.04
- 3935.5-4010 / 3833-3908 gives 1.05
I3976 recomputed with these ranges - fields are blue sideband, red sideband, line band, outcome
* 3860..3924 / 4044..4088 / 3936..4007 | 0.06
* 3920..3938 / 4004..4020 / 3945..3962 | -0.04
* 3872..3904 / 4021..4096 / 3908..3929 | -0.13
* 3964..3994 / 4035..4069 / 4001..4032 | -0.11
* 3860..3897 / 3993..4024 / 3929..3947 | 0.22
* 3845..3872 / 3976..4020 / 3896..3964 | 0.13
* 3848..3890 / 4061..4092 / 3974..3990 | 0.04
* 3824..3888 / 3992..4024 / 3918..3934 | 0.10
